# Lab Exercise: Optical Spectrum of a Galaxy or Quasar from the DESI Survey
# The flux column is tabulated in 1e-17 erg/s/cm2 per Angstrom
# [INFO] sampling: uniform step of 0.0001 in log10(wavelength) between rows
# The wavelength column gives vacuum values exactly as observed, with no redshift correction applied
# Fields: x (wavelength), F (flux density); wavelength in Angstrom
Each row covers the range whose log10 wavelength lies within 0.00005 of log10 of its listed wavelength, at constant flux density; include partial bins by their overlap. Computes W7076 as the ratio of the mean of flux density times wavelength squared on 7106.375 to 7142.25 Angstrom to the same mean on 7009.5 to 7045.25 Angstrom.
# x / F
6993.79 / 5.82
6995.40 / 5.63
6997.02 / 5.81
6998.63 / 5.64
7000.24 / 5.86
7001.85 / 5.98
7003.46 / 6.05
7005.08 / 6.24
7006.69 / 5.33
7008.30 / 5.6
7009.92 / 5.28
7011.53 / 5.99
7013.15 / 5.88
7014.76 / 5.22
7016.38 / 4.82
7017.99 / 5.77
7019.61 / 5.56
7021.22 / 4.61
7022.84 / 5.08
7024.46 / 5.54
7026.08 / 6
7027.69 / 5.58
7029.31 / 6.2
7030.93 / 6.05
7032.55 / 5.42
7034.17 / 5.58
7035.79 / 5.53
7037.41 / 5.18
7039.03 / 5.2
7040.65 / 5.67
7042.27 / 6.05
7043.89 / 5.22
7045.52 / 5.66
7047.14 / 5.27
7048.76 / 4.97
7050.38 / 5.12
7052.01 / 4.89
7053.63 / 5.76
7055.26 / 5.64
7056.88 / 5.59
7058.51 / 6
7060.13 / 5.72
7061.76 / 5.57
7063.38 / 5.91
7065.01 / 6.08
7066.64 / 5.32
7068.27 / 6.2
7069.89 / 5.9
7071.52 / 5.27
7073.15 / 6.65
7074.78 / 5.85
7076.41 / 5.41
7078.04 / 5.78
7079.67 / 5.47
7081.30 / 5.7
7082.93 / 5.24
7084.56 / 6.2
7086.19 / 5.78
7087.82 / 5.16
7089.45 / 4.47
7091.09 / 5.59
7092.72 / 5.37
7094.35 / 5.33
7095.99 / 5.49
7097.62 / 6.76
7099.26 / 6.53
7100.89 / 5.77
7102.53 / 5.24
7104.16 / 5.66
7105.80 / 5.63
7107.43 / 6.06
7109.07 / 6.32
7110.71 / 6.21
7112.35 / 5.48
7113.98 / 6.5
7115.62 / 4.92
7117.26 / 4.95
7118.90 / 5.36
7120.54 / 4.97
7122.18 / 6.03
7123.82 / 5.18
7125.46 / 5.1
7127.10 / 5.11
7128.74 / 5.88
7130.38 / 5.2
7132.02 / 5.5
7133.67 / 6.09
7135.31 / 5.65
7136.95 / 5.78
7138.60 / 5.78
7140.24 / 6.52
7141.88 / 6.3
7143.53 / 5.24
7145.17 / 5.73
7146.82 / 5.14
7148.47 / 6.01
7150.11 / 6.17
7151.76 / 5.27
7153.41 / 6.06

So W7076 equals 1.05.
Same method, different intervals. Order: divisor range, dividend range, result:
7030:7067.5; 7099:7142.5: 1.05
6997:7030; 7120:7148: 1.03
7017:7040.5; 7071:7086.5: 1.05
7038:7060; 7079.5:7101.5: 1.04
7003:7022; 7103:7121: 1.05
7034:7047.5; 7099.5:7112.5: 1.09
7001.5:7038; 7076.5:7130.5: 1.03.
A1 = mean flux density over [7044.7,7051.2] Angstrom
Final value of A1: 5.25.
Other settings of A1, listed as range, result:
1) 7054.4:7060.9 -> 5.74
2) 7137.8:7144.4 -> 5.97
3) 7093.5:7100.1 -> 6.02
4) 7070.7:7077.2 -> 5.79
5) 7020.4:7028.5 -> 5.37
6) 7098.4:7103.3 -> 5.85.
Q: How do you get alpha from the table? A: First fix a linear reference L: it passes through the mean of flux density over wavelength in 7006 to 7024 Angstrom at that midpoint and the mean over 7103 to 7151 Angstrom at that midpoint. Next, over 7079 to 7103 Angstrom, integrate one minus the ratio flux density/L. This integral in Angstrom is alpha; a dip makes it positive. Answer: -0.2 Angstrom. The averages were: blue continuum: 5.38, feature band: 5.61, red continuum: 5.67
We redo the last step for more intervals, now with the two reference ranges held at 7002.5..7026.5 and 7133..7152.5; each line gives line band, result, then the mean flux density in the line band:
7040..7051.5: 0.4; 5.4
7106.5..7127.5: 0.7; 5.56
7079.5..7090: 0.4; 5.46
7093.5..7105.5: -0.2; 5.81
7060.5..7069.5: -0.3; 5.82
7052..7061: -0.1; 5.66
